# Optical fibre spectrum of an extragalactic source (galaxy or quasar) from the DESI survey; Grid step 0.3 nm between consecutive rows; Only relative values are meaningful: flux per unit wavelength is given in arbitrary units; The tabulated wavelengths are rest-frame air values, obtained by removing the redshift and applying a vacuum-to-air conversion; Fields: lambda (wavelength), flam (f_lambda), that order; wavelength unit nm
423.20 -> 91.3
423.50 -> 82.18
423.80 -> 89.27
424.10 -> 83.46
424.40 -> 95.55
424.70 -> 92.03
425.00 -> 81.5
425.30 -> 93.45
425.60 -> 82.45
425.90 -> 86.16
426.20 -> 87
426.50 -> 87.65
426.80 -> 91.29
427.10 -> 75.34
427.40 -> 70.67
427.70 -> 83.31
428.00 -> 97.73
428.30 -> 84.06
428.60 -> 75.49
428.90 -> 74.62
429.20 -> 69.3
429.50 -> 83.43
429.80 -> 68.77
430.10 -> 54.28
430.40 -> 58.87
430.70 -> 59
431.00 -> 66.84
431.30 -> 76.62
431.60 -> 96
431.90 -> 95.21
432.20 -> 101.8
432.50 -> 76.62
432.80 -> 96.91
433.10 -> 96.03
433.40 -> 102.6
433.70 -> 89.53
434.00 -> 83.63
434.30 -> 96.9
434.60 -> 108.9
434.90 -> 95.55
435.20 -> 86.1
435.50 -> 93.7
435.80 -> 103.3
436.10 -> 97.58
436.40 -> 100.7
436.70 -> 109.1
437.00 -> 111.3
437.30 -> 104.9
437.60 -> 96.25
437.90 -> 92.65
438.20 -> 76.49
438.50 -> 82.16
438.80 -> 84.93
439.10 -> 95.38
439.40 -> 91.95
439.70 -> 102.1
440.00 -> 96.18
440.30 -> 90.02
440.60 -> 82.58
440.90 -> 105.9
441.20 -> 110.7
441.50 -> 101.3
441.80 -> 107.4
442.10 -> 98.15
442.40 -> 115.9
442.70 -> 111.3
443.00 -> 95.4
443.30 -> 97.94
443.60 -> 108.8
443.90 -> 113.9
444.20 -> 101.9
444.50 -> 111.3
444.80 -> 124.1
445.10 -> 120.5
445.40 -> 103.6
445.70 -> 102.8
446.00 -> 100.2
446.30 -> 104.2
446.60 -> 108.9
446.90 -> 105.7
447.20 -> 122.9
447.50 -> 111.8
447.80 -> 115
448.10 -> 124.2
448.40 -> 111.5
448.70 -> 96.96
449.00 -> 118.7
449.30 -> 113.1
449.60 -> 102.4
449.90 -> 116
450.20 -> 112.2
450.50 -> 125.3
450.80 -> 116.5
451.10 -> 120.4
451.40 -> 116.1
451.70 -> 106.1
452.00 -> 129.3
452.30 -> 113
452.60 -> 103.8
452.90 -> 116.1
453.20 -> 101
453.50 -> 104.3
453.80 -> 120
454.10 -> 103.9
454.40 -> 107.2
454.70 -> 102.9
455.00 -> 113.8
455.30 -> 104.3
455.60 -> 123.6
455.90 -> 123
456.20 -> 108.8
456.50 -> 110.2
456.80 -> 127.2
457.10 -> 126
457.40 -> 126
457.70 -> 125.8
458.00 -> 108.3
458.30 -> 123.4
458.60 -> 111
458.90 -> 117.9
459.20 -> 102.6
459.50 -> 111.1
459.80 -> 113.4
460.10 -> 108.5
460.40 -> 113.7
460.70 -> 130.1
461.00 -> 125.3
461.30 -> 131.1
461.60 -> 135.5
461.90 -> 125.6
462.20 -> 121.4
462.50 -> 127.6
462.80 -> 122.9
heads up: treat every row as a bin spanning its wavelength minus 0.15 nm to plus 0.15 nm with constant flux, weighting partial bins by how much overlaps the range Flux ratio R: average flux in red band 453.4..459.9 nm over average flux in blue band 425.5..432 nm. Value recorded 1.46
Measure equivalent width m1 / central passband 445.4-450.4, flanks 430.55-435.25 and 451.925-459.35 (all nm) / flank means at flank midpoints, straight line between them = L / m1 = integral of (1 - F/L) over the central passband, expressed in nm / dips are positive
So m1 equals -0.22 nm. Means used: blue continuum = 89.3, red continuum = 114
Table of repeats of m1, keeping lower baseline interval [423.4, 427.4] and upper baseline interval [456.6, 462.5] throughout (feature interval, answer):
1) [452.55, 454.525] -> 0.10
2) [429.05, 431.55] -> 0.63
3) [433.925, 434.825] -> -0.02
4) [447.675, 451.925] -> -0.14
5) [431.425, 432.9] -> 0.00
